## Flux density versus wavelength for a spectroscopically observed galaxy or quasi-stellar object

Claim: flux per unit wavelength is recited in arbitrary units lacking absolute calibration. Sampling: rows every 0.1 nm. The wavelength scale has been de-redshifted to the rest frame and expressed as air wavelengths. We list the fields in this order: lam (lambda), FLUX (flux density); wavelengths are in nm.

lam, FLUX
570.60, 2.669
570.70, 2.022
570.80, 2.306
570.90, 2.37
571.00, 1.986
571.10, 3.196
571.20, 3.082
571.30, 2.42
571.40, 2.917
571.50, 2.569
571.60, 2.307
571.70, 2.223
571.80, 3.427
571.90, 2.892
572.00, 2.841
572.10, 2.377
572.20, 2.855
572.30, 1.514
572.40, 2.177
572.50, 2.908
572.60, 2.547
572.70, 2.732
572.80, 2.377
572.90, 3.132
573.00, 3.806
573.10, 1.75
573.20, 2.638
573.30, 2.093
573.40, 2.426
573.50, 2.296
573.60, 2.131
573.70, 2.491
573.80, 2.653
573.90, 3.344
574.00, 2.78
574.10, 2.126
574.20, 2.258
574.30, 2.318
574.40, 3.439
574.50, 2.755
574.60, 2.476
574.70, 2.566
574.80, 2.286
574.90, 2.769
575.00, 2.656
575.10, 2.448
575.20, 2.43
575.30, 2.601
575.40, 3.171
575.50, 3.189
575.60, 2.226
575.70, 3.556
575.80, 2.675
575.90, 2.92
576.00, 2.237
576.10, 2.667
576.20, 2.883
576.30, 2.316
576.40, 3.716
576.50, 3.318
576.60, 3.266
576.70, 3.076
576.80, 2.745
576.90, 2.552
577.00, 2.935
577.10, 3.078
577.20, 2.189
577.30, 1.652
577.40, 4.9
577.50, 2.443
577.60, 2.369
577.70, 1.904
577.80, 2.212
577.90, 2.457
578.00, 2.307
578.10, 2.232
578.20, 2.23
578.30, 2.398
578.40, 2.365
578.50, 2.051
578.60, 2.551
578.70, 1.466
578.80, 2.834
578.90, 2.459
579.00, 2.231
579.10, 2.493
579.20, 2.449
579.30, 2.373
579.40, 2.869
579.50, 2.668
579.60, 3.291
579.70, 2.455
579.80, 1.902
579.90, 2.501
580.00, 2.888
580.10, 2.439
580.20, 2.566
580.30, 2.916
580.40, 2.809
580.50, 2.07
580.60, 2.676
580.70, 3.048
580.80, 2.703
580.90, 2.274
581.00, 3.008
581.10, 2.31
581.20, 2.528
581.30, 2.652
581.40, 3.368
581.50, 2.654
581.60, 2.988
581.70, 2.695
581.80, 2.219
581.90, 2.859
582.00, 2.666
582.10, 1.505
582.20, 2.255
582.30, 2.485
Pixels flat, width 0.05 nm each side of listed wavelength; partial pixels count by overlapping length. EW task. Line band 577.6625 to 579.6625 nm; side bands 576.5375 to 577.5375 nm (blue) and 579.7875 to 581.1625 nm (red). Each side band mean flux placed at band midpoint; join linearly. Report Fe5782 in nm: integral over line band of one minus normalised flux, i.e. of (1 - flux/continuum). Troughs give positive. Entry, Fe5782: 0.257 nm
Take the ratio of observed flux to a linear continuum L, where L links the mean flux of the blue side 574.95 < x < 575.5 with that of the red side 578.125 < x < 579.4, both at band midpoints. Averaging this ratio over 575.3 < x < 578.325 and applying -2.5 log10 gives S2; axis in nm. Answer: -0.07 mag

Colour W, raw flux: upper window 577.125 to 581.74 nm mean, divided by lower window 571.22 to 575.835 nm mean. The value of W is 0.97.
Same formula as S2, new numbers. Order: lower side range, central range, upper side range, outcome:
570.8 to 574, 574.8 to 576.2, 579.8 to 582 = -0.04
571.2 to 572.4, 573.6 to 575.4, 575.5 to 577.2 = 0.06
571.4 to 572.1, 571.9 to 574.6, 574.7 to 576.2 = 0.05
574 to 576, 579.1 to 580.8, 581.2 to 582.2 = 0.00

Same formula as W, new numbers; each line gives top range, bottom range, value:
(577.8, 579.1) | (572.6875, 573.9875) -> 0.88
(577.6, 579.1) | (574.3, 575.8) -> 0.83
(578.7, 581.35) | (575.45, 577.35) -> 0.92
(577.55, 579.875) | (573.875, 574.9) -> 0.90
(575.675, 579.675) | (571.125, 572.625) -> 1.00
